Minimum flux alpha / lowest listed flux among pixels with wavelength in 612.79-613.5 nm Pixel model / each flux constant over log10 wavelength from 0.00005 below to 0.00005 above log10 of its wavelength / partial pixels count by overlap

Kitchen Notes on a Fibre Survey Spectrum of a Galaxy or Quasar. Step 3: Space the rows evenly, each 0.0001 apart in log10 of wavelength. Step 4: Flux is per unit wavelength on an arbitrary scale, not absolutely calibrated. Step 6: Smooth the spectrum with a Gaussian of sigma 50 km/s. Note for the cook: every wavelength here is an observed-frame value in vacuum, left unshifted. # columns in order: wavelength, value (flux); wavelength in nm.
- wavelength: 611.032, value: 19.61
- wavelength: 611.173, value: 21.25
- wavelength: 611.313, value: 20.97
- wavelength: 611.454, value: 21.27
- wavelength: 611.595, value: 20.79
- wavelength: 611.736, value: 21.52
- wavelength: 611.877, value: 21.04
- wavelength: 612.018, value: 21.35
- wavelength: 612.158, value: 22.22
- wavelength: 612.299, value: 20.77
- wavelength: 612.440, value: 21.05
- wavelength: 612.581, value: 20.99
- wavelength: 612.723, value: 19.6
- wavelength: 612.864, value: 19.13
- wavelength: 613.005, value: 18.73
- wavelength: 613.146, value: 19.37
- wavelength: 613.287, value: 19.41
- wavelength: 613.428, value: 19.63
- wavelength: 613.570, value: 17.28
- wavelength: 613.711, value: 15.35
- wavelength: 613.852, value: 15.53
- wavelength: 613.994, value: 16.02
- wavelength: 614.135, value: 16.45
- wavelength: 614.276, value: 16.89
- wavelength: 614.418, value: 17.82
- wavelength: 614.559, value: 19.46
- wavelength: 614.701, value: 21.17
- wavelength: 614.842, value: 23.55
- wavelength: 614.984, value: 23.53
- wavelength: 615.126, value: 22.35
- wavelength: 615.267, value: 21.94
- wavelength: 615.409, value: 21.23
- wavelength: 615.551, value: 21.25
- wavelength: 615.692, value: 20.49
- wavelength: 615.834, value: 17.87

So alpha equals 18.73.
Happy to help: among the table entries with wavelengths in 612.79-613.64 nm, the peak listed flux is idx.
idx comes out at 19.63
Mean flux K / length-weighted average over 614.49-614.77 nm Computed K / 20.3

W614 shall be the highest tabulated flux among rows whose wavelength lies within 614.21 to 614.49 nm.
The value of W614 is 17.82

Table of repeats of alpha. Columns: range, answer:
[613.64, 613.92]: 15.35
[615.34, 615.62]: 21.23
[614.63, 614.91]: 21.17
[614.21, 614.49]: 16.89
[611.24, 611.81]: 20.79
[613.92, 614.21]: 16.02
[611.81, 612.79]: 19.6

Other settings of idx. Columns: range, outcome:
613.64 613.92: 15.53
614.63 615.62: 23.55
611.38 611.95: 21.52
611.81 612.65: 22.22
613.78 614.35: 16.89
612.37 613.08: 21.05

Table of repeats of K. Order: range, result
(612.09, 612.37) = 21.5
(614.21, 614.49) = 17.4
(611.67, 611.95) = 21.3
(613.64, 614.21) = 15.9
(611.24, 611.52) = 21.2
